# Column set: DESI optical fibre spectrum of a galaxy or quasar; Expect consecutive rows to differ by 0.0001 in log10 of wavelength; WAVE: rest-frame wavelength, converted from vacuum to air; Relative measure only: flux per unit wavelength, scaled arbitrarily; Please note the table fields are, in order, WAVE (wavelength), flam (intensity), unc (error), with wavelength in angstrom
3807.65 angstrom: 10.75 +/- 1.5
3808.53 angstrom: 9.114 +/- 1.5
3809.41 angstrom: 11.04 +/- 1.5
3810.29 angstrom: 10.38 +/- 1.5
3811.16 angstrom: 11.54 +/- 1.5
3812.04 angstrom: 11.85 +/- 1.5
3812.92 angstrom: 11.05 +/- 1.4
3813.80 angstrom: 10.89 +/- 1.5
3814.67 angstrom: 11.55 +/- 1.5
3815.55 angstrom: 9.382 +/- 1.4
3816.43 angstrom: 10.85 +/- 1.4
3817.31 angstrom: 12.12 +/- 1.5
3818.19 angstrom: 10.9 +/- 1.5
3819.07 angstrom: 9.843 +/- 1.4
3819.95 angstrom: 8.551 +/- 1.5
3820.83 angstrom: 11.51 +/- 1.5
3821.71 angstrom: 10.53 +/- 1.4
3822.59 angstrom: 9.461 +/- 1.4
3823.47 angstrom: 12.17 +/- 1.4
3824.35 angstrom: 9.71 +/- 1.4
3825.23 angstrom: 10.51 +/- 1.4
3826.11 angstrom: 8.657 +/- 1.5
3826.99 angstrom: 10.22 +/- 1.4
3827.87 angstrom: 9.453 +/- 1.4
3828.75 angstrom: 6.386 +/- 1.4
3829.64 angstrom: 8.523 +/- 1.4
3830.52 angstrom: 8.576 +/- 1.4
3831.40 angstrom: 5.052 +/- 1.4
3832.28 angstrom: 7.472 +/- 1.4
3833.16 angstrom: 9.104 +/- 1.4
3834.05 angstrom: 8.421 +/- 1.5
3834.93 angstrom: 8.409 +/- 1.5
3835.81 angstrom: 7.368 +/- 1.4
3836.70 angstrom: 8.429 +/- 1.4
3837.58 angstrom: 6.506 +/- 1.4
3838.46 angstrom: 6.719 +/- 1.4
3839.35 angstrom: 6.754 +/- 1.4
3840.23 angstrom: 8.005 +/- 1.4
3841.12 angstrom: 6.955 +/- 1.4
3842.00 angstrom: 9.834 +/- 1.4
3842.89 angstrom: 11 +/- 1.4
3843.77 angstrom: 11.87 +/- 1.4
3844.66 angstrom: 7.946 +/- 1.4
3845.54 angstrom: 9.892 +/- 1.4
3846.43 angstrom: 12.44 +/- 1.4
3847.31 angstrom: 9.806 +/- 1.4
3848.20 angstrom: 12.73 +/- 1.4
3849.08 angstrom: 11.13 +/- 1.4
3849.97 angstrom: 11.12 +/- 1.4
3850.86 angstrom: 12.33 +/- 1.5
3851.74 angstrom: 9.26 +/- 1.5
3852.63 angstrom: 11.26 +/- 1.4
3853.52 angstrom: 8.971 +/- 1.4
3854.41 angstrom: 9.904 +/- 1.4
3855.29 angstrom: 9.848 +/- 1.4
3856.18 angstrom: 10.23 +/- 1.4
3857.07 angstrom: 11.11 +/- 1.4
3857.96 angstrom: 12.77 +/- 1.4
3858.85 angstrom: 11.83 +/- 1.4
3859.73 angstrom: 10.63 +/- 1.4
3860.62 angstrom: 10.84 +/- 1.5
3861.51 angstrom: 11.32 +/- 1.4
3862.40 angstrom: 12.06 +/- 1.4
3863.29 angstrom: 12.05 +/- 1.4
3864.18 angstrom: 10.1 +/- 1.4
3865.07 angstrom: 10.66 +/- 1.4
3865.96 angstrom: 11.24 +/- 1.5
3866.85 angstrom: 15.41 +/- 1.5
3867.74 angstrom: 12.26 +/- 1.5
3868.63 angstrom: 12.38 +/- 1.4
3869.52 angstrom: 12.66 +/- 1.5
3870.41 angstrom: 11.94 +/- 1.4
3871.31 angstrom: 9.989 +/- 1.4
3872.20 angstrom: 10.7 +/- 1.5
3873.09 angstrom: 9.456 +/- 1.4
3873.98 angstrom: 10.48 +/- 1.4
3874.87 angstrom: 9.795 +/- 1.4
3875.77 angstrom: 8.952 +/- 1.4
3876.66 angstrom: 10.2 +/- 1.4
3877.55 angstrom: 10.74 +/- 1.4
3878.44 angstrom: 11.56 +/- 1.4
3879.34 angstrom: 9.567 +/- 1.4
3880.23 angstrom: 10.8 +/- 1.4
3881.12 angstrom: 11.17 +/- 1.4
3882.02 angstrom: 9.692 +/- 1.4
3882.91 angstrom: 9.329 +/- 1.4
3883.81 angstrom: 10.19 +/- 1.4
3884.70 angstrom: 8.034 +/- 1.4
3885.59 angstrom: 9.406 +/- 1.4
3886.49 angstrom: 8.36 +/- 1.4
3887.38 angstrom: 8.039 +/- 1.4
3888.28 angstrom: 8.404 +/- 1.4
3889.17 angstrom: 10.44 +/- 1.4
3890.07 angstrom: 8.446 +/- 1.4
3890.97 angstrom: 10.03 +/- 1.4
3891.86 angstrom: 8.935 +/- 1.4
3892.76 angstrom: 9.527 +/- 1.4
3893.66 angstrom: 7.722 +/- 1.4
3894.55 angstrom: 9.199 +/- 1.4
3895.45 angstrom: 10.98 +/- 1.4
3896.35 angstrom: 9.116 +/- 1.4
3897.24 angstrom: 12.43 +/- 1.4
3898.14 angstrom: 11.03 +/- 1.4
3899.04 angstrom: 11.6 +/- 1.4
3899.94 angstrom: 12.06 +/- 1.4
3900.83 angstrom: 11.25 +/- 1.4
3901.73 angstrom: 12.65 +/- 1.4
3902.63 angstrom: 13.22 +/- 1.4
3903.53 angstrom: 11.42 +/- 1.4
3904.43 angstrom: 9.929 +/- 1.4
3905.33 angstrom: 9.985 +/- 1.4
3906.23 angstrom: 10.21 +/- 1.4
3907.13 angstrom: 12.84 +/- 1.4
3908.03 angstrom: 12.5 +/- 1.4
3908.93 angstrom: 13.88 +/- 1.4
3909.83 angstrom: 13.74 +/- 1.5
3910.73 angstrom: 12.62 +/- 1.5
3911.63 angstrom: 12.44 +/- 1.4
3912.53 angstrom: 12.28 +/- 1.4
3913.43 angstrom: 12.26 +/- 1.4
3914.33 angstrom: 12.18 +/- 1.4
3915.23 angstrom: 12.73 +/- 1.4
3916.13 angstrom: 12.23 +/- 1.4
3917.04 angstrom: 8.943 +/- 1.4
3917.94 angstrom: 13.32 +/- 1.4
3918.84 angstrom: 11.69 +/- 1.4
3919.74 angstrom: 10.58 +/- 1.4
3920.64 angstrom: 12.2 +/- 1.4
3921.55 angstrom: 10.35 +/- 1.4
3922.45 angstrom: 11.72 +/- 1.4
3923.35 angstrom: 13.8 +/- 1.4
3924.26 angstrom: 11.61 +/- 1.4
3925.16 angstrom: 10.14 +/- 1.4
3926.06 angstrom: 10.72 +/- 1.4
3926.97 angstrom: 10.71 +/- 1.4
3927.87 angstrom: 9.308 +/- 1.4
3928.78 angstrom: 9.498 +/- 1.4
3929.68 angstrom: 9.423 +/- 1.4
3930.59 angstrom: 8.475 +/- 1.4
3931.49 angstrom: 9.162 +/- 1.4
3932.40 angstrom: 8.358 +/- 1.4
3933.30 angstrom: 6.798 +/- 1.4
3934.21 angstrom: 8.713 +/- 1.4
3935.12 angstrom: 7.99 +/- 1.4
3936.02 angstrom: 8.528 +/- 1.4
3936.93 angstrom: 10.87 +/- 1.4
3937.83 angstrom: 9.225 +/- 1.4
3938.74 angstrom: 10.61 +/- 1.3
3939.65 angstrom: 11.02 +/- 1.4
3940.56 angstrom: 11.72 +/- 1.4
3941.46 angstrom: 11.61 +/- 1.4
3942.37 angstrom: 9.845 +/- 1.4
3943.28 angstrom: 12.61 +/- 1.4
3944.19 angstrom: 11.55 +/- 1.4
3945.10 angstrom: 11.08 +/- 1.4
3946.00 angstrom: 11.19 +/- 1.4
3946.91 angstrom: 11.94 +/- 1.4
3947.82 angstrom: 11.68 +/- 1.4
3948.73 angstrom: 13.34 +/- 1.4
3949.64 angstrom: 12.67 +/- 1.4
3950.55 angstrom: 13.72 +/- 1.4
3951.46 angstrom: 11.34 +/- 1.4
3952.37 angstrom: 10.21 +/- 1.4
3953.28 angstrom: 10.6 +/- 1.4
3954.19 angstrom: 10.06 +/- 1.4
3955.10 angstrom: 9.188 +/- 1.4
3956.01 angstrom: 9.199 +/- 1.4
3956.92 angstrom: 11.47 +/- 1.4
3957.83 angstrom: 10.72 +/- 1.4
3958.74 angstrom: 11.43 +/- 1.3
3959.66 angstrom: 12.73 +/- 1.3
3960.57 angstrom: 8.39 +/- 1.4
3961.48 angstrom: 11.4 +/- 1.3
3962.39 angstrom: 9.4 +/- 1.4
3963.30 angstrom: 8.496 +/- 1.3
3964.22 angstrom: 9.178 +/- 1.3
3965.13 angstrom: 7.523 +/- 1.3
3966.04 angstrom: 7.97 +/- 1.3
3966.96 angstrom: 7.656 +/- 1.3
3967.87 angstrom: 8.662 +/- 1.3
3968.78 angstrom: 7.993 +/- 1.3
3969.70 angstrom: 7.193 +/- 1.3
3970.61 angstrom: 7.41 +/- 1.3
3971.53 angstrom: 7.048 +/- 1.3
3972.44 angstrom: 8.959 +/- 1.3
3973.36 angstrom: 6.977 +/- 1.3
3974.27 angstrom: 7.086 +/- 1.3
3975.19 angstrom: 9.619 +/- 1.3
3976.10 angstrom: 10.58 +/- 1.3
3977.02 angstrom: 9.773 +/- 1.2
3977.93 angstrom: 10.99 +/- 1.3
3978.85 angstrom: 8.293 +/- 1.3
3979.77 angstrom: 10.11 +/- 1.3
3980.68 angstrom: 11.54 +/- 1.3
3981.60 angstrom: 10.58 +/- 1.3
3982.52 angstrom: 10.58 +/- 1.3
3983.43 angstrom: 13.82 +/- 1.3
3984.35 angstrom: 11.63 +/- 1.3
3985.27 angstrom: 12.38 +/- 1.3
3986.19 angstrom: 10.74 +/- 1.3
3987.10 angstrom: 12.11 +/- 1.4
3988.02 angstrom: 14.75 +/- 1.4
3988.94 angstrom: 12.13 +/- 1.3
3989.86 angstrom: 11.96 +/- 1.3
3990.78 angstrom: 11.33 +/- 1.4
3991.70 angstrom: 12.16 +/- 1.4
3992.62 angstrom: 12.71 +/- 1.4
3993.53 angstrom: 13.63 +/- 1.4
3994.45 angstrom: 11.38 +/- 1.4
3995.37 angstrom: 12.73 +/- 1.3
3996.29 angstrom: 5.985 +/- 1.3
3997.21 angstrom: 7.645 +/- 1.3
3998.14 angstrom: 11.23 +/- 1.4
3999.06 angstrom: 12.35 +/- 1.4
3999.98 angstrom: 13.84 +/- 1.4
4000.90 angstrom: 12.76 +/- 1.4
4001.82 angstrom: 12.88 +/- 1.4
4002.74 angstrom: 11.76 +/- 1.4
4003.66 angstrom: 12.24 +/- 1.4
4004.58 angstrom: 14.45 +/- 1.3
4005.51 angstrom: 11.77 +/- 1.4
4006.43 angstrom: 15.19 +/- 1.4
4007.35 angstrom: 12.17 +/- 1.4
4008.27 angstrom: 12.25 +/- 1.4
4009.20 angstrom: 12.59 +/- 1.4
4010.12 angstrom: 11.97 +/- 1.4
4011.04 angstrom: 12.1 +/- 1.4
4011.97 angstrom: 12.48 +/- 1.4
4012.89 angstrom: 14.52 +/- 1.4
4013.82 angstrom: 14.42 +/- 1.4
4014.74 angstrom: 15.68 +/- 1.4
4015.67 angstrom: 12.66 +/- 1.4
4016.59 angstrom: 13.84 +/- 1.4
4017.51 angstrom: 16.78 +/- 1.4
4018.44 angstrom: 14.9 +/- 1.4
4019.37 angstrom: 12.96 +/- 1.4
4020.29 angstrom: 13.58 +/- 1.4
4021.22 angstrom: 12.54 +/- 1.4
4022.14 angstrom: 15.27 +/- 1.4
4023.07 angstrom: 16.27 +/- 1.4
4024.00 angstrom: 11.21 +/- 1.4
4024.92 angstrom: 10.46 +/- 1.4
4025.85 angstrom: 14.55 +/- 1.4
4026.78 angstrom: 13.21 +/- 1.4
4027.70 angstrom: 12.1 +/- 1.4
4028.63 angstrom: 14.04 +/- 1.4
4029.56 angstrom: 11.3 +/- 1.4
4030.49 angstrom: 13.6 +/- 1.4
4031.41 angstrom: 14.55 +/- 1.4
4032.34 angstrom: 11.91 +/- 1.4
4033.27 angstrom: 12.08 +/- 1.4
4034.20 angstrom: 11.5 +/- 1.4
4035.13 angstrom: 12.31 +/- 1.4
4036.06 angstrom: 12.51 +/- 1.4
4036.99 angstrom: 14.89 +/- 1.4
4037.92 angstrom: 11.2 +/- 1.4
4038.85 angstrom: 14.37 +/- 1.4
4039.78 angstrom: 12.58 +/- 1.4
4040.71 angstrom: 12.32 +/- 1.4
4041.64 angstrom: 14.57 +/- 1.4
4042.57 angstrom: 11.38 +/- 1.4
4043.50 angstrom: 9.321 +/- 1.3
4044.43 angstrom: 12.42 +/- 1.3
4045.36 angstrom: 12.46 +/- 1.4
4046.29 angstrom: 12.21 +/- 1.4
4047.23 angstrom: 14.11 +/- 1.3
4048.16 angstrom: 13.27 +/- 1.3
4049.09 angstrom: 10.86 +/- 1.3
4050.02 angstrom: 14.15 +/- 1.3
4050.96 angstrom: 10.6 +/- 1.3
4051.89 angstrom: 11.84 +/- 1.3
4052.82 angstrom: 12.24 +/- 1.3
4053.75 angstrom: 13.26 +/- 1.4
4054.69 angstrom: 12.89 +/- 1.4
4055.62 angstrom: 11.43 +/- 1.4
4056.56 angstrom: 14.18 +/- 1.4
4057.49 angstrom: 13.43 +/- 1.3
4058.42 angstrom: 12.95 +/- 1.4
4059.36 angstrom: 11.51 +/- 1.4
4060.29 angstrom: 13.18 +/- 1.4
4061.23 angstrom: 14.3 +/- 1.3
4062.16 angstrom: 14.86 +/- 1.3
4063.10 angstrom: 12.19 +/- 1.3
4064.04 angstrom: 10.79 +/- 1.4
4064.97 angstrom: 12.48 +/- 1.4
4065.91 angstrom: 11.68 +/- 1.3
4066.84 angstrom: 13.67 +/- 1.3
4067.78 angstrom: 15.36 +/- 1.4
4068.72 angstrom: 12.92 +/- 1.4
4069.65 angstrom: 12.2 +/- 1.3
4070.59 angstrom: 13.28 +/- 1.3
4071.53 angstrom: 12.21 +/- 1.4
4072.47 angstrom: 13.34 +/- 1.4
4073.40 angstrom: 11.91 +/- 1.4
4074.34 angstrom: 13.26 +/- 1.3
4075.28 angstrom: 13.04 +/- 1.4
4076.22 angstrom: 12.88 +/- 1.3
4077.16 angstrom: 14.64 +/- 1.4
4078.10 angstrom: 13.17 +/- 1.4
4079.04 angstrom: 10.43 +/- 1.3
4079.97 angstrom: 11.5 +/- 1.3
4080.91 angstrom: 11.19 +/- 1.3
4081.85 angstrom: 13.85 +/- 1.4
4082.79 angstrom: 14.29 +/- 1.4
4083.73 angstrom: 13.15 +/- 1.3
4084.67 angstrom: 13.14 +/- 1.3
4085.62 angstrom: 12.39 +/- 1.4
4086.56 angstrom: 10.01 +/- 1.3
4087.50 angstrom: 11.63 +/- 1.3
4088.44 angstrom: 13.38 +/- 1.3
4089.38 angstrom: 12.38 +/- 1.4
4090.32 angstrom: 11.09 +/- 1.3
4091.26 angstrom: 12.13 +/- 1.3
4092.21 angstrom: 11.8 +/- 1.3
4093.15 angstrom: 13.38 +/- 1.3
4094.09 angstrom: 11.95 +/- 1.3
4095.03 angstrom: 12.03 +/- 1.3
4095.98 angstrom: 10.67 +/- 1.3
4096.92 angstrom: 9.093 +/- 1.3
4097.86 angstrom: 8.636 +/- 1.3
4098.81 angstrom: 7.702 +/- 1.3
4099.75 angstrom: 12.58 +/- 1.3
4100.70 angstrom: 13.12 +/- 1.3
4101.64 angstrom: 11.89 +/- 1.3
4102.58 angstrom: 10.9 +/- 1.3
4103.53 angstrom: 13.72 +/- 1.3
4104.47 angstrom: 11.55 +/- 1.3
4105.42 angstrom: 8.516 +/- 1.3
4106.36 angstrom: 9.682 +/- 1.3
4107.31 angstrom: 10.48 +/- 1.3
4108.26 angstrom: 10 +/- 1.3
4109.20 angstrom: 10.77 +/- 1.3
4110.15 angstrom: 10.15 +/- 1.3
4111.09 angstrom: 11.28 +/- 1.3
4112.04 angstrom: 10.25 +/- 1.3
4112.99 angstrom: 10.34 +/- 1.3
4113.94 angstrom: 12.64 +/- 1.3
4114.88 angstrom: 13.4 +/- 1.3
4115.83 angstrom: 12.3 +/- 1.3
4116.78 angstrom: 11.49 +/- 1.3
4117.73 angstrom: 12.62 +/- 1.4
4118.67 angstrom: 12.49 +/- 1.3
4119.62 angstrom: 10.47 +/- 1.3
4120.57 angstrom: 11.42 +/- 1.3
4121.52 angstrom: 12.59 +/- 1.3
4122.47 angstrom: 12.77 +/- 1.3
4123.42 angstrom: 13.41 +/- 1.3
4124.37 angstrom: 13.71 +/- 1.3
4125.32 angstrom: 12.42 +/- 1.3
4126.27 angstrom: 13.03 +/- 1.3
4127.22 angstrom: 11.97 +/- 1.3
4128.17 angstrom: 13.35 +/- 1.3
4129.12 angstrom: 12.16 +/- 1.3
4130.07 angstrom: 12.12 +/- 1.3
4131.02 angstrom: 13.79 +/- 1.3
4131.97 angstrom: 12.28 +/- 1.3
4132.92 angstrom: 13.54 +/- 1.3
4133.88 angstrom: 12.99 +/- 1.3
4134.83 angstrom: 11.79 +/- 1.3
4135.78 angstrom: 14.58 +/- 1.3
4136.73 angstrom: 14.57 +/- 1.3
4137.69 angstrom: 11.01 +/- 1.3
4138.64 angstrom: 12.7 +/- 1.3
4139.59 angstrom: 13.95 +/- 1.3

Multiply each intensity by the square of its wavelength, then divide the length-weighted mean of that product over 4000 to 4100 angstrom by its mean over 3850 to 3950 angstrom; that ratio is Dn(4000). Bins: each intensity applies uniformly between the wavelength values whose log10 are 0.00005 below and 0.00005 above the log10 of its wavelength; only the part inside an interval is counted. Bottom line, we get 1.3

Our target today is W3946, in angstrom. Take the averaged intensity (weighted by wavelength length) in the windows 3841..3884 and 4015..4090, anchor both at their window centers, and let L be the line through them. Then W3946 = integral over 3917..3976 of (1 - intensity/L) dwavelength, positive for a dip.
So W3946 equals 8.2 angstrom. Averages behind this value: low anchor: 10.8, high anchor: 12.8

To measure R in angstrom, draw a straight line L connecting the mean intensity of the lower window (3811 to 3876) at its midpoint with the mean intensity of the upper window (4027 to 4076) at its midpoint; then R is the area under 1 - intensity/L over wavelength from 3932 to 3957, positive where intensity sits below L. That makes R 1.8 angstrom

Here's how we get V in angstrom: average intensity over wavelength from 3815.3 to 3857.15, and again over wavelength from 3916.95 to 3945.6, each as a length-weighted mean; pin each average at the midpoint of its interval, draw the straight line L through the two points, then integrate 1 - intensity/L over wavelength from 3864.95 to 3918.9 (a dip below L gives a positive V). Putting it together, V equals -4.7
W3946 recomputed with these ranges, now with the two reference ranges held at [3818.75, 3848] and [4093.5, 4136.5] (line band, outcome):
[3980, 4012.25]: -4.36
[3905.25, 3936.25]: -3.43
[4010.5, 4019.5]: -2.72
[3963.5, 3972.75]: 2.12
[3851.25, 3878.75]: -4.95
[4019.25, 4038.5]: -3.60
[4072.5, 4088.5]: -1.61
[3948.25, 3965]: -0.79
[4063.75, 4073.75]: -1.27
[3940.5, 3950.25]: -1.62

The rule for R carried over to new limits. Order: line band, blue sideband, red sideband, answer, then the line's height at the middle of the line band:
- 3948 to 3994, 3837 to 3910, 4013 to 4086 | 5.7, 11.9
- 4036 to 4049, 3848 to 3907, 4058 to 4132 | -1.0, 11.8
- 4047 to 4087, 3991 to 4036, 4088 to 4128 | -2.1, 12.1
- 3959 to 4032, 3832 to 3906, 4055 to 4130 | -1.6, 11.3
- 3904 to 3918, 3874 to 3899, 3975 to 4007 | -2.4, 10.2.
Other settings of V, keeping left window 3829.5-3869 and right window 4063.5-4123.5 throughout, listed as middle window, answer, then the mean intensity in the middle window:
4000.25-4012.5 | -1.6 angstrom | 12.7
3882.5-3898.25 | 1.5 angstrom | 9.39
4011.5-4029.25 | -3.7 angstrom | 13.7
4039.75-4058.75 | -1.5 angstrom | 12.5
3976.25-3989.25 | -0.4 angstrom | 11.4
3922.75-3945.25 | 1.2 angstrom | 10.1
